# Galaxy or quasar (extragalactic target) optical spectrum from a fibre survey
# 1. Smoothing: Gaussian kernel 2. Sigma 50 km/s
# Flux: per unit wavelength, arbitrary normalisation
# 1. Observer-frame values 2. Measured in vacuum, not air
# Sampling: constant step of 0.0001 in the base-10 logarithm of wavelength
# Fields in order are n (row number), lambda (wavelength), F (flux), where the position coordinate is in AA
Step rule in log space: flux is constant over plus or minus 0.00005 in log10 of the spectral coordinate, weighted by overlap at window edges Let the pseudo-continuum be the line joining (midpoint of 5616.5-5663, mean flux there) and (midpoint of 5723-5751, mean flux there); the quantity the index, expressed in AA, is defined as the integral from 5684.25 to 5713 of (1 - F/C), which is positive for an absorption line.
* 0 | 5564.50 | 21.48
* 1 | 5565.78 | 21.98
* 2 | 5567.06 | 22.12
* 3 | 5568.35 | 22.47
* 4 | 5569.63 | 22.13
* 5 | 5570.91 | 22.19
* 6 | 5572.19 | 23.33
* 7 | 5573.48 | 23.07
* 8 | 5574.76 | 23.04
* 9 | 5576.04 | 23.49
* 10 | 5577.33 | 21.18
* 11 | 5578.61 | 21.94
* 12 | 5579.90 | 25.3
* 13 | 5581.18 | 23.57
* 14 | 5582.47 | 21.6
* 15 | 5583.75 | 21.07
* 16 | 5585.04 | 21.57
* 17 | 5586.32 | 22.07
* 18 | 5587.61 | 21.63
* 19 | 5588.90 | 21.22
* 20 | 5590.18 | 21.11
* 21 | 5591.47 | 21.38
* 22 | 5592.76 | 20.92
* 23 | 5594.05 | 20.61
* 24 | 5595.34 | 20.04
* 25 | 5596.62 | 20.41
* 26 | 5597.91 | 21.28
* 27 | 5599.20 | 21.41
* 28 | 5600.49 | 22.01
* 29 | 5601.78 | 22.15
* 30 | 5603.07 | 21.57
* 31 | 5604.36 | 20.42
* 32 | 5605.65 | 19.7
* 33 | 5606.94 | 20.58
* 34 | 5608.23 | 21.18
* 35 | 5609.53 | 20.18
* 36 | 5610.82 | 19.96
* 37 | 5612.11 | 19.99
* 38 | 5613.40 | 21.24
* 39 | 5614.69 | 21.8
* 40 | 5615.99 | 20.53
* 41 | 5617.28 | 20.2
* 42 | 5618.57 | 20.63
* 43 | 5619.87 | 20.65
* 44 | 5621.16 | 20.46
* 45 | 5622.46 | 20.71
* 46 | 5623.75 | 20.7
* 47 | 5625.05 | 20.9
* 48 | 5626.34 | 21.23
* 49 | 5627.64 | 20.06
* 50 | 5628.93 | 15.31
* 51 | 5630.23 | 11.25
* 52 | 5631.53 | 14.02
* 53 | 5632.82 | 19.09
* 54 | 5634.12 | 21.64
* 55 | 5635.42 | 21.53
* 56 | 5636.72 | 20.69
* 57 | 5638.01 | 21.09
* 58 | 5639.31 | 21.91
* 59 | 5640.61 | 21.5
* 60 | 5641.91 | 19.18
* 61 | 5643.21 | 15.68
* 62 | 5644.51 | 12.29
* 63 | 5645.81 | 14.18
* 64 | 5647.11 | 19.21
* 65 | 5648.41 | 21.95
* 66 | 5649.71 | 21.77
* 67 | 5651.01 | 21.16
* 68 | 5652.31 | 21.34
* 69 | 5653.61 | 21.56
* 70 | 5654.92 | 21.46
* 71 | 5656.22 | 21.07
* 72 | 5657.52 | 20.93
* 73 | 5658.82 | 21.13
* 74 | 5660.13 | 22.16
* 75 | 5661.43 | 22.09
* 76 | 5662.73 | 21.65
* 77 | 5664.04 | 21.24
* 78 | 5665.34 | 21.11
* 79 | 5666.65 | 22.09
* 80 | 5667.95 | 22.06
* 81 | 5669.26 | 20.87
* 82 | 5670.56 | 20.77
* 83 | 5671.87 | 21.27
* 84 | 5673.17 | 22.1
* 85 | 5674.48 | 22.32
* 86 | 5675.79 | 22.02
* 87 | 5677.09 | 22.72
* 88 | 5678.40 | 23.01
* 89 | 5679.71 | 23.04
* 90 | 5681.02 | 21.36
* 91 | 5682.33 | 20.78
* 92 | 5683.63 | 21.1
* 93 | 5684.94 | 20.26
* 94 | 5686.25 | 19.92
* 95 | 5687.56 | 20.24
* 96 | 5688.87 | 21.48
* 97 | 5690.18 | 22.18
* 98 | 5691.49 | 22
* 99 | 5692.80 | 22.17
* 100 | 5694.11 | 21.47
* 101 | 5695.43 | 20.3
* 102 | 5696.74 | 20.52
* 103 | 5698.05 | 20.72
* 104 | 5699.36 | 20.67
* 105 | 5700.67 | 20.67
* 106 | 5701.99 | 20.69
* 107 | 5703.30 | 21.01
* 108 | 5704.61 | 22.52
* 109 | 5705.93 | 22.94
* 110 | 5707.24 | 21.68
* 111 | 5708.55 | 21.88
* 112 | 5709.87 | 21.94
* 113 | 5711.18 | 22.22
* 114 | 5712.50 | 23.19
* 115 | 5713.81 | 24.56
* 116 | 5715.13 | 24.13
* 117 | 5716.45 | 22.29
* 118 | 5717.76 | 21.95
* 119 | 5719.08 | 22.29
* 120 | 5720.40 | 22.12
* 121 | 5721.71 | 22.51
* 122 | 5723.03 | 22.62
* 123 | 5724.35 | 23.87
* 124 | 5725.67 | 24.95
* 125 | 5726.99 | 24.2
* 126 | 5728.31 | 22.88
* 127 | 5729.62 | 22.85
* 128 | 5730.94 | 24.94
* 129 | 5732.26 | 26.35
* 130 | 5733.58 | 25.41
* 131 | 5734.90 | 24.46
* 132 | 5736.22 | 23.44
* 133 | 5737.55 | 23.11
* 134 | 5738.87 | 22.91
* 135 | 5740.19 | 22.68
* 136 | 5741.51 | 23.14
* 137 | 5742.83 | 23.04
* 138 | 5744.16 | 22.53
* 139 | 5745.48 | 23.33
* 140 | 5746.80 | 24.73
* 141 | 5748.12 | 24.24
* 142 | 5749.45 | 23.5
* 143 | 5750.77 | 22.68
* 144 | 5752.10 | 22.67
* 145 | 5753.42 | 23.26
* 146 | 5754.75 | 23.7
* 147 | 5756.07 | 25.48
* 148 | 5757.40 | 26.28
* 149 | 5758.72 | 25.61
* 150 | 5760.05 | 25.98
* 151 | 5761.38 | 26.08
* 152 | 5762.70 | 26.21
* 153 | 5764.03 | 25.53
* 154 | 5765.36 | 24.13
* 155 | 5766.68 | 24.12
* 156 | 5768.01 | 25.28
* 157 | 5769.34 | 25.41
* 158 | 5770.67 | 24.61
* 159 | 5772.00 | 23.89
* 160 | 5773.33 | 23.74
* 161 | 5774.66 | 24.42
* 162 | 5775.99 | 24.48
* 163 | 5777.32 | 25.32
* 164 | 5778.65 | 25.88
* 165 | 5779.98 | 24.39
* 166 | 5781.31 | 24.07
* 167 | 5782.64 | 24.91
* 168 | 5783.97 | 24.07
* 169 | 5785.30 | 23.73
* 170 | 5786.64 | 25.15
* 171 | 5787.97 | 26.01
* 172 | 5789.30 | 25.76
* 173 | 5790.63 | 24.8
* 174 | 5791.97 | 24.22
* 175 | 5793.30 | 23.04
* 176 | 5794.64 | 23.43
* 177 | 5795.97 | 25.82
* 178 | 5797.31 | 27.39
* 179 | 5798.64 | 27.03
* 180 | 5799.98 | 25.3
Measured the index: 1.0 AA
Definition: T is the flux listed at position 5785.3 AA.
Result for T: 23.73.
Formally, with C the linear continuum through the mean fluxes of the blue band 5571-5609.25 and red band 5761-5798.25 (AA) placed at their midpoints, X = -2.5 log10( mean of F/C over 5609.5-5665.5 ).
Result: 0.13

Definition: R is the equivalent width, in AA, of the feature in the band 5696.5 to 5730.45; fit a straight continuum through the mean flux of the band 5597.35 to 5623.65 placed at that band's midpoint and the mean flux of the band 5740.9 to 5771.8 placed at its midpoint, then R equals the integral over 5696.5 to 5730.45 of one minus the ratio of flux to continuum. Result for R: 1.4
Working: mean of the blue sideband 20.8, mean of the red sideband 24.4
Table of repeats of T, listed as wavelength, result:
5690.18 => 22.18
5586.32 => 22.07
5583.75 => 21.07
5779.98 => 24.39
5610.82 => 19.96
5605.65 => 19.7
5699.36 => 20.67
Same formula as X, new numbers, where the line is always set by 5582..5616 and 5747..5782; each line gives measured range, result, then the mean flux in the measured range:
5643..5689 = 0.08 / 20.9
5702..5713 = 0.06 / 22.1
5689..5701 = 0.09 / 21.2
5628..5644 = 0.18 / 18.5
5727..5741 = 0.00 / 23.9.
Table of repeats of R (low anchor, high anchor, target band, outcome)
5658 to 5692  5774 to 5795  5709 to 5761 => -0.9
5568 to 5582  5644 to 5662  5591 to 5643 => 3.0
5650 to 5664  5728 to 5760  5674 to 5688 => 0.4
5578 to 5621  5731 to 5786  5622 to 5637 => 2.0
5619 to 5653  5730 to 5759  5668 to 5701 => -0.1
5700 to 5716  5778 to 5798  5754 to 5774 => -0.8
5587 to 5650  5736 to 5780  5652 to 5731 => 1.1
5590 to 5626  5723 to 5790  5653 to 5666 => 0.4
